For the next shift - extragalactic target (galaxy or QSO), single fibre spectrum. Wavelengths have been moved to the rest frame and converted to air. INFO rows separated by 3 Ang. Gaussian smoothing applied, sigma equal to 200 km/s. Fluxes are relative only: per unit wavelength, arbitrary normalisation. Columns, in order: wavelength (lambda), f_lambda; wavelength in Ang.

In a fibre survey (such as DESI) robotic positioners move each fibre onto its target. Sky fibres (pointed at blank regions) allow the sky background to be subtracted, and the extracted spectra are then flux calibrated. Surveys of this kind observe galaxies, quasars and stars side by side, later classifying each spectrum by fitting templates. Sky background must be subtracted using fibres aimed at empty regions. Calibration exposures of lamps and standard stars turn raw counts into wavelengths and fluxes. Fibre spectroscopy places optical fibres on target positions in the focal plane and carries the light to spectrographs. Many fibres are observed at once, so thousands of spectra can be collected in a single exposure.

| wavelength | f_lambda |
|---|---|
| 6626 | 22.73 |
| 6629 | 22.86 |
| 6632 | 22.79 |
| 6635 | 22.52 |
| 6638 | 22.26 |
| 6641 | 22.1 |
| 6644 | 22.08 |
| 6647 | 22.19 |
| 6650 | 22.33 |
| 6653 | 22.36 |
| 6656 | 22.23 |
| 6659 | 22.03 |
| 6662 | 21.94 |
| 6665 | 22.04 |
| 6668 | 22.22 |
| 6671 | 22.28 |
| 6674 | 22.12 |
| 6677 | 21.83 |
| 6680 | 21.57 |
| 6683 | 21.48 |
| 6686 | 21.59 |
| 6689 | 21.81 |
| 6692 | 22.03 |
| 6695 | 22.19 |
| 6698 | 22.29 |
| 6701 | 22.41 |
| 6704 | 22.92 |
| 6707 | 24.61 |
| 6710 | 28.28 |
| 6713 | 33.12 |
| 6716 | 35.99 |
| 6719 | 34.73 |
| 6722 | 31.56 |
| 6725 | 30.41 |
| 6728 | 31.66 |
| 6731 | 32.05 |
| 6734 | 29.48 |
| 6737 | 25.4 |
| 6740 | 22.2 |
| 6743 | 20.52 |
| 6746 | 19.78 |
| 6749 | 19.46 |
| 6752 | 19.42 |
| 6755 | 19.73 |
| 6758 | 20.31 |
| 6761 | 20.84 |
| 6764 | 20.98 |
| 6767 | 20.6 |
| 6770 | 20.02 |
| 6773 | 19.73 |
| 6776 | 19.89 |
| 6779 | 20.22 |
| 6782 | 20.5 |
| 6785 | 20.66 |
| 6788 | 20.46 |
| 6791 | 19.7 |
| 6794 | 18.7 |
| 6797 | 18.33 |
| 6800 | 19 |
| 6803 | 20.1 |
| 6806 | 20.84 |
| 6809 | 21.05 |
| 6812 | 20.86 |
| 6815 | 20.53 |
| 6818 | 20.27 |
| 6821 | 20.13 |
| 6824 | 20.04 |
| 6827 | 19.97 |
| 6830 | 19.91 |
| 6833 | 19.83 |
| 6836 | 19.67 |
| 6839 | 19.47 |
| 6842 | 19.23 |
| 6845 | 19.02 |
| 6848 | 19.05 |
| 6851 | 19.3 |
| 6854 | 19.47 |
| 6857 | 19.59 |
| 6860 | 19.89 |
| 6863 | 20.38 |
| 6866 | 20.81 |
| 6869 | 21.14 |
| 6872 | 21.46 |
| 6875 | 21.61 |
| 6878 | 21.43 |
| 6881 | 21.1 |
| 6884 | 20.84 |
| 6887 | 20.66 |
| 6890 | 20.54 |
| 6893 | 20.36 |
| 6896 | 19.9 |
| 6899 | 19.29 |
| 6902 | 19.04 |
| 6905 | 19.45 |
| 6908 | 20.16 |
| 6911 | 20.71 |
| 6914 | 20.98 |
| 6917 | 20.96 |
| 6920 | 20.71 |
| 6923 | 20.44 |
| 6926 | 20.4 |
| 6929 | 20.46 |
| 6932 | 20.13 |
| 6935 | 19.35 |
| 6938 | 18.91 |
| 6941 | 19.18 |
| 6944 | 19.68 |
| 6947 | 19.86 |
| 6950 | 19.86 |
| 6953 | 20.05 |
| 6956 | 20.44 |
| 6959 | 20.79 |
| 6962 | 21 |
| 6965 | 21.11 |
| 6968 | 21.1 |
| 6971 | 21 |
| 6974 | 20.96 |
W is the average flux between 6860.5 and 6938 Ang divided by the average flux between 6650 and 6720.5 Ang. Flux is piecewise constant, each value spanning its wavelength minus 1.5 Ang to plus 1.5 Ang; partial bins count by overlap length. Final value 0.85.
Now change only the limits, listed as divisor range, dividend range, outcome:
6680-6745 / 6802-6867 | 0.76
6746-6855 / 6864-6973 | 1.02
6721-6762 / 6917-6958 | 0.82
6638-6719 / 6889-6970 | 0.86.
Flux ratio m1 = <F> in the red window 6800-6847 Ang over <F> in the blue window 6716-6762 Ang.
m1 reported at 0.78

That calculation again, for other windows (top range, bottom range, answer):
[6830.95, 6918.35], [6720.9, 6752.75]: 0.79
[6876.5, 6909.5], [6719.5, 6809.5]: 0.91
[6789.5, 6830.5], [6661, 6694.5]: 0.91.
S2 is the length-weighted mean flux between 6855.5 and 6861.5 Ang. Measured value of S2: 19.7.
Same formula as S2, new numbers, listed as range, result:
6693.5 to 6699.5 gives 22.2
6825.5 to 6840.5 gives 19.8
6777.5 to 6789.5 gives 20.5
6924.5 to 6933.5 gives 20.3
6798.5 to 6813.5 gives 20.4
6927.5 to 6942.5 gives 19.6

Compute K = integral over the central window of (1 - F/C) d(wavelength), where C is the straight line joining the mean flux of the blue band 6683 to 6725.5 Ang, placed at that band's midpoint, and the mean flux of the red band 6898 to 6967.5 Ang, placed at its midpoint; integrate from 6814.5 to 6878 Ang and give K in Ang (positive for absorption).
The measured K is 6.9 Ang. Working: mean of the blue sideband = 26.4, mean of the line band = 20.1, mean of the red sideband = 20.1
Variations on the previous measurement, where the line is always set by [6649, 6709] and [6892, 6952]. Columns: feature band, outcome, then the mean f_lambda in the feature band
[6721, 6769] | -5.0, 23.9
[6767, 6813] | 2.6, 20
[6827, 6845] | 1.0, 19.6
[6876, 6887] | -0.4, 21.1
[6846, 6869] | 0.8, 19.9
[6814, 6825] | 0.4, 20.2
